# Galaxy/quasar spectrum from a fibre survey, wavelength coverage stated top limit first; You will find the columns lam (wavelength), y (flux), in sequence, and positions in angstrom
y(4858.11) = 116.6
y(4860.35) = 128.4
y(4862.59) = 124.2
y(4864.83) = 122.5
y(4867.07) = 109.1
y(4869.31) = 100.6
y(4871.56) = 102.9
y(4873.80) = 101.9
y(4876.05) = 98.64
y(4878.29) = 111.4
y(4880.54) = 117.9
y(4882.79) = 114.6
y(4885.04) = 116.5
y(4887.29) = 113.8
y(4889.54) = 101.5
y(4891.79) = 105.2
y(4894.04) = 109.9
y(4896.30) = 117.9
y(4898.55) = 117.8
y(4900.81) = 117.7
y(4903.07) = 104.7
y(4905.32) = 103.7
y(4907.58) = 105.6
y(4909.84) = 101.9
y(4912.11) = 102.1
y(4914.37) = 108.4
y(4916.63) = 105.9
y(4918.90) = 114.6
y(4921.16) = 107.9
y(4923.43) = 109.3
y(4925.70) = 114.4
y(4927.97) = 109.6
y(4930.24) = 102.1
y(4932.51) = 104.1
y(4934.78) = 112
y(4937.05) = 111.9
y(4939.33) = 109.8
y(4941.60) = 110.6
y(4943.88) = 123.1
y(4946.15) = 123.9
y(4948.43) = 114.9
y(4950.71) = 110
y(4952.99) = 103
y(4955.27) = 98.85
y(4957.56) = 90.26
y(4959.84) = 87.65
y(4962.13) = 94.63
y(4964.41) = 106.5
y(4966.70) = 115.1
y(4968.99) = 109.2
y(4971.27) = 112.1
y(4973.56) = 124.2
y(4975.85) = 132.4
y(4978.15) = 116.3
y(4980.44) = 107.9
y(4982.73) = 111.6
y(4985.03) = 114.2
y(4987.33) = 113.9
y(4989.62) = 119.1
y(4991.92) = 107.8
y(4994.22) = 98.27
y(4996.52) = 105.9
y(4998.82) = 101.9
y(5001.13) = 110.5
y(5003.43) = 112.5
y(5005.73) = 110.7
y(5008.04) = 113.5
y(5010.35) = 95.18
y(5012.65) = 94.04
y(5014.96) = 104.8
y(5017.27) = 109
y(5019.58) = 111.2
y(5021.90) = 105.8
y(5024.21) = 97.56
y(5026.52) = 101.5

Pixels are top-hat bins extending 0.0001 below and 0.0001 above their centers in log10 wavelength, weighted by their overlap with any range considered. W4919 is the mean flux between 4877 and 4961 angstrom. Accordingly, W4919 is 109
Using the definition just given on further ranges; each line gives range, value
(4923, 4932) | 108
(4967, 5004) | 112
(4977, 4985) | 112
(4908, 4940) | 108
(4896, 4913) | 109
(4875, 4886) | 112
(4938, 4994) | 111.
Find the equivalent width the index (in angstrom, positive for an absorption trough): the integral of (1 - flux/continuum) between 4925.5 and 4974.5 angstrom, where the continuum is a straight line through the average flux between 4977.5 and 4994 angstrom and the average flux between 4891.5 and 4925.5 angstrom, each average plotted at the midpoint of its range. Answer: 1.02 angstrom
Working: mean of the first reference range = 109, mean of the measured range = 108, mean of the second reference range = 112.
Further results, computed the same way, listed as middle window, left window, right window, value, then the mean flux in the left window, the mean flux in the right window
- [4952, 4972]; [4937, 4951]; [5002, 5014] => 1.9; 115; 105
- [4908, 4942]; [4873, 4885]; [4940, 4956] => 1.0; 110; 112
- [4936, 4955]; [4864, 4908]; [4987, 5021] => -0.8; 110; 107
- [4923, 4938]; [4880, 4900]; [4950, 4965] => -0.7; 113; 98.1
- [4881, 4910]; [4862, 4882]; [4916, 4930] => -0.2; 110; 110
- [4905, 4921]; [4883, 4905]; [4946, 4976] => 0.6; 112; 107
